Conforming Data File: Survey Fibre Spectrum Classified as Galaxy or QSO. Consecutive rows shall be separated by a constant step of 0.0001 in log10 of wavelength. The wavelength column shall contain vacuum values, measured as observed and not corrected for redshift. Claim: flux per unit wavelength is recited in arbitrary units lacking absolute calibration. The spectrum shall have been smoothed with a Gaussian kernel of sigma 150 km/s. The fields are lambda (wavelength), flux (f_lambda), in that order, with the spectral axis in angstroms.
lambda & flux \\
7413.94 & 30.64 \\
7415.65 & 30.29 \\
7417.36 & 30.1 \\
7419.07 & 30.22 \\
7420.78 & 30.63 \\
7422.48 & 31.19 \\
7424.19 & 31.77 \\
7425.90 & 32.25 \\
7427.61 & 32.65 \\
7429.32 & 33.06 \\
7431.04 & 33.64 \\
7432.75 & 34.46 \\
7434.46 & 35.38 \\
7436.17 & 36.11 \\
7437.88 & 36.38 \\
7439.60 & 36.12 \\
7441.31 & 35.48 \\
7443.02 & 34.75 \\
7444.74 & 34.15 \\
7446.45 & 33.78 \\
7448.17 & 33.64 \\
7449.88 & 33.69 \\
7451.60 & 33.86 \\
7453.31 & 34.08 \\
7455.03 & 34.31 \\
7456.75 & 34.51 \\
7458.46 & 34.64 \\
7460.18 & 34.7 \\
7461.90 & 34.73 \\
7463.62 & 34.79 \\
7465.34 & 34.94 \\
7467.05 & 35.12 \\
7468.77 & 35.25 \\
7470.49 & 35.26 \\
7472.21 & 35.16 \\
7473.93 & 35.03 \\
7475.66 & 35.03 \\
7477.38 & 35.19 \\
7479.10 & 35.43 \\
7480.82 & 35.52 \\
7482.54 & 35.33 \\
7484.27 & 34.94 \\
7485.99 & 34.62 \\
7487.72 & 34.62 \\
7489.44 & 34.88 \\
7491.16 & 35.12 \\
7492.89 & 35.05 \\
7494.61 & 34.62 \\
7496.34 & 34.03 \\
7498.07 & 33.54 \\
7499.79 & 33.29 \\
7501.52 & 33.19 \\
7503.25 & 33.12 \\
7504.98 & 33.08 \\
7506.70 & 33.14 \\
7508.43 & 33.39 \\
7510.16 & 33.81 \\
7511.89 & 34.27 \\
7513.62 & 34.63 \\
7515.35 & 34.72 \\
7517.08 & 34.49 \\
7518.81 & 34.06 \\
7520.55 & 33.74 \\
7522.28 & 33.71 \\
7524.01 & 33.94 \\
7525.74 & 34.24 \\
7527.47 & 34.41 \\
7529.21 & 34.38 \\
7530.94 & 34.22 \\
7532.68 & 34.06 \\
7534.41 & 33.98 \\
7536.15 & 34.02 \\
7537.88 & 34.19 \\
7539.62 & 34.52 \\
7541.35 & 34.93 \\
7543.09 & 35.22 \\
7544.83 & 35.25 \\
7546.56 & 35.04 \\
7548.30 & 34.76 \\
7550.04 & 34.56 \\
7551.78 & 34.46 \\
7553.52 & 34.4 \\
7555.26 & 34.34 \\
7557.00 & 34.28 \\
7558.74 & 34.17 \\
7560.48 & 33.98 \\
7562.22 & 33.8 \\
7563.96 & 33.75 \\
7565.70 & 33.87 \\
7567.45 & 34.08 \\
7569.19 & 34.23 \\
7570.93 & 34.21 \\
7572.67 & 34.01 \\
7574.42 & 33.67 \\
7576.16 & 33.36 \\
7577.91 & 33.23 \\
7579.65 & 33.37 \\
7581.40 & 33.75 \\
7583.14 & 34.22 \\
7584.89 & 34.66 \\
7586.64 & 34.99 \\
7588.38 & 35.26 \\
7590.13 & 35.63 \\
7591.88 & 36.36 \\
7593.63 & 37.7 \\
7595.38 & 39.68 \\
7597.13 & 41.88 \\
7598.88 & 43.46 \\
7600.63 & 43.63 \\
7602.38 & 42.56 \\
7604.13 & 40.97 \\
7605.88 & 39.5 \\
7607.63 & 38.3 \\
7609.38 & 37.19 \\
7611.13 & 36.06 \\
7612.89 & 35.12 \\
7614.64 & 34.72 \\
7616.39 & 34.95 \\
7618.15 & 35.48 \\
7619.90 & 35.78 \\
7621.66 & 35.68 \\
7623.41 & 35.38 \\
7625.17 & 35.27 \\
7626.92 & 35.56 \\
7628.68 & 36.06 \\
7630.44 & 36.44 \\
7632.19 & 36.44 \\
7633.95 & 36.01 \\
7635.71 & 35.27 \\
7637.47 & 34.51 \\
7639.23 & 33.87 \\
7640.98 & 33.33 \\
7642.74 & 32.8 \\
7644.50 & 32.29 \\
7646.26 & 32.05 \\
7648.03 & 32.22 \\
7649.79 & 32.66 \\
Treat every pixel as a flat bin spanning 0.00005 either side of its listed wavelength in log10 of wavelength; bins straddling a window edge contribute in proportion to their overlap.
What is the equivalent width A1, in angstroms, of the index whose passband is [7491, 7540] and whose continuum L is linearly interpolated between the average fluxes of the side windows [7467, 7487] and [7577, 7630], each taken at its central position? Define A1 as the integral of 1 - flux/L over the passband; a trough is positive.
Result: 2.27 angstroms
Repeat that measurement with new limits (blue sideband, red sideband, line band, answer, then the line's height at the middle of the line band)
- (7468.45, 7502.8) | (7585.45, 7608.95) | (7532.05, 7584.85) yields 4.8 angstroms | 37.6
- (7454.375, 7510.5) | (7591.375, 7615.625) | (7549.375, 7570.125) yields 1.8 angstroms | 37.5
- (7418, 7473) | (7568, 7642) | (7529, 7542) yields 0.4 angstroms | 35.3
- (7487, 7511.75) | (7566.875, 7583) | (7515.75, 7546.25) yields -0.4 angstroms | 33.9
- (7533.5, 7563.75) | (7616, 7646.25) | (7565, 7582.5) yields 0.4 angstroms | 34.6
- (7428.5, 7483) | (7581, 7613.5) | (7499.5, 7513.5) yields 1.0 angstroms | 36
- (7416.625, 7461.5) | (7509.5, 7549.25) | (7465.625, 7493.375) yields -0.9 angstroms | 34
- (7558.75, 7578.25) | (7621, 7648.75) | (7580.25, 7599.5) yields -1.6 angstroms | 34.1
